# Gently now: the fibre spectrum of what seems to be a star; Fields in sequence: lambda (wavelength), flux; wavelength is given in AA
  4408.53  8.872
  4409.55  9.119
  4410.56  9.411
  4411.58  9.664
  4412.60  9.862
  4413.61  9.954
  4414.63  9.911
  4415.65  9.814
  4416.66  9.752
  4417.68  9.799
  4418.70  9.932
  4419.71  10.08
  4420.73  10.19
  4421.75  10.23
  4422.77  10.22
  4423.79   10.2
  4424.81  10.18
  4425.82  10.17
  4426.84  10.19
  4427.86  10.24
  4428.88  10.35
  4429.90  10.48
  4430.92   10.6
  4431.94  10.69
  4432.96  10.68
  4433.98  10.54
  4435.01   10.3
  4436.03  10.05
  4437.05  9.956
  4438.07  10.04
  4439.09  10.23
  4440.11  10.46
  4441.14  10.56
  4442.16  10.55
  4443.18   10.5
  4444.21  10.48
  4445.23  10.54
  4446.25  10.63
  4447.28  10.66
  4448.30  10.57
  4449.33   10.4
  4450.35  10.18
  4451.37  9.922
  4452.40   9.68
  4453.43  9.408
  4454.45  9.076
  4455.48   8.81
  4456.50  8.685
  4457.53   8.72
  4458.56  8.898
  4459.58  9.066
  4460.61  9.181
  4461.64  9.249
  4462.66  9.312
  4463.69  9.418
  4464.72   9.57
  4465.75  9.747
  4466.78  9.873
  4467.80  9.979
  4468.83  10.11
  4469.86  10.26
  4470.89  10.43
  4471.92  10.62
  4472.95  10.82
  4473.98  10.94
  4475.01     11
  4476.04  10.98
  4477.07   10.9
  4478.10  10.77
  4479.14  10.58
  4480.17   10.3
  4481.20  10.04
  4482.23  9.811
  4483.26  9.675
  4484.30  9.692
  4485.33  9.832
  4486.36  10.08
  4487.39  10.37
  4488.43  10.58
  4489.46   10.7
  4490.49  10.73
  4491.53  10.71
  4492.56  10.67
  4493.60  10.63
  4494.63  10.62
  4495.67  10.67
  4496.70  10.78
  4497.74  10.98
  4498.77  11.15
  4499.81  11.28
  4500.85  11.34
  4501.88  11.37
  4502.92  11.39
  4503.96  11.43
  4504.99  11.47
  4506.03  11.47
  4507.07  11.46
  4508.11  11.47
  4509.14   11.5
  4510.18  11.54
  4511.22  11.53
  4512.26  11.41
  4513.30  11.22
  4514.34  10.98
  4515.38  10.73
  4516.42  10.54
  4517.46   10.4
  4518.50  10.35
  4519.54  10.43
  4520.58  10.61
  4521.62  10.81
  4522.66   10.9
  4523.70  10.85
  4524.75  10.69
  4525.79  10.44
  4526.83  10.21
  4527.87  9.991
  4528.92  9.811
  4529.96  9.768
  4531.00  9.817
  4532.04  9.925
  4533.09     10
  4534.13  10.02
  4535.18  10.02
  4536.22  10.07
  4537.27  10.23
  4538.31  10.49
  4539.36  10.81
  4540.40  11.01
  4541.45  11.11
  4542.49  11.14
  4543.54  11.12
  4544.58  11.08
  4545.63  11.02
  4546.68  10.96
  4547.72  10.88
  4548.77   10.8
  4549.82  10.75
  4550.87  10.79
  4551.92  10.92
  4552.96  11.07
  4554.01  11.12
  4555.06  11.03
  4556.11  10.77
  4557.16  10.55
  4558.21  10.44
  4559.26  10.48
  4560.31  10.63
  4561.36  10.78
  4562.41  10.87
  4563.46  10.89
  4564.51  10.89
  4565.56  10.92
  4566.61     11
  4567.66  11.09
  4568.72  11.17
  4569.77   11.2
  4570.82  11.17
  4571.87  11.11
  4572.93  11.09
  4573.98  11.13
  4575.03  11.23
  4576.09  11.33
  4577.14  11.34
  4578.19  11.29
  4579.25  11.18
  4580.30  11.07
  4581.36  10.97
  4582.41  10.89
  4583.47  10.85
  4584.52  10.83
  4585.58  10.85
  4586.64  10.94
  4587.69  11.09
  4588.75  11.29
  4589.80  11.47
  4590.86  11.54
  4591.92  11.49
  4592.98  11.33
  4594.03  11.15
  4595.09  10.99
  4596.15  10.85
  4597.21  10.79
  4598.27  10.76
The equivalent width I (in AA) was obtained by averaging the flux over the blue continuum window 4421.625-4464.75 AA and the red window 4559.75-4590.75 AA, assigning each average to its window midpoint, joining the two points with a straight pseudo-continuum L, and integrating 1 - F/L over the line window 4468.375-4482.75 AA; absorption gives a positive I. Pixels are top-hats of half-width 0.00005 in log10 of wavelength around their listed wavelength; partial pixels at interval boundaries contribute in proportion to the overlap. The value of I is -0.4 AA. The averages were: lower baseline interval 10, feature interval 10.5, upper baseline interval 11.1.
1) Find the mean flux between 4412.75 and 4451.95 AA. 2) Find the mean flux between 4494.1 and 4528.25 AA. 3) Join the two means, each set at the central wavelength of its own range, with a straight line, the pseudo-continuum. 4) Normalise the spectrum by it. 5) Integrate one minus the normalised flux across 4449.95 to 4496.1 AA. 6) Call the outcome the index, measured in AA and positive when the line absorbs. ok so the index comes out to 2.6 AA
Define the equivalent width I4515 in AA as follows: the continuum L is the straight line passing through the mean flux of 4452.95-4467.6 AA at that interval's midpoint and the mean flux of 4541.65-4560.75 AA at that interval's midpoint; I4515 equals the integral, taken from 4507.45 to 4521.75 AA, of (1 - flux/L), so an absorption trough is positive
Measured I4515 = -1.1 AA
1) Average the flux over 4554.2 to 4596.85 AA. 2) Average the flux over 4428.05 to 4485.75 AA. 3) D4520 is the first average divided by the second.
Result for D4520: 1.09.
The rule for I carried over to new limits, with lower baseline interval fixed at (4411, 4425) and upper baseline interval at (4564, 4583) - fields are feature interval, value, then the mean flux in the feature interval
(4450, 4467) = 1.56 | 9.32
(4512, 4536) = 0.74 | 10.4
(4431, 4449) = -0.55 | 10.4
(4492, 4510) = -0.99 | 11.2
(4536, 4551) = 0.08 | 10.8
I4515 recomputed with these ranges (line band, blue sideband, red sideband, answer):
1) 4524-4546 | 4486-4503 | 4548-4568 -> 0.8 AA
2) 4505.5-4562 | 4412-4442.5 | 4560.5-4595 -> 0.6 AA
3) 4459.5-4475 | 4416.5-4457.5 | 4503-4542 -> 0.6 AA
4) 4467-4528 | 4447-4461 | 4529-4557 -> -4.1 AA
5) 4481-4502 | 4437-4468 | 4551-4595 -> -0.7 AA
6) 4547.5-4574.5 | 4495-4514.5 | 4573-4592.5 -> 0.7 AA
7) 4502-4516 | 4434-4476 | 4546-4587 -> -1.2 AA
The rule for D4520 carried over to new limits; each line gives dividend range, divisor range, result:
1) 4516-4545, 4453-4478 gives 1.06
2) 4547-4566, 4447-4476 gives 1.10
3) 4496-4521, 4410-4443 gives 1.09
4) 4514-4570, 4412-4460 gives 1.06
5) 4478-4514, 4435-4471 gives 1.10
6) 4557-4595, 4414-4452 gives 1.08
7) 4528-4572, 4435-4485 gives 1.07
